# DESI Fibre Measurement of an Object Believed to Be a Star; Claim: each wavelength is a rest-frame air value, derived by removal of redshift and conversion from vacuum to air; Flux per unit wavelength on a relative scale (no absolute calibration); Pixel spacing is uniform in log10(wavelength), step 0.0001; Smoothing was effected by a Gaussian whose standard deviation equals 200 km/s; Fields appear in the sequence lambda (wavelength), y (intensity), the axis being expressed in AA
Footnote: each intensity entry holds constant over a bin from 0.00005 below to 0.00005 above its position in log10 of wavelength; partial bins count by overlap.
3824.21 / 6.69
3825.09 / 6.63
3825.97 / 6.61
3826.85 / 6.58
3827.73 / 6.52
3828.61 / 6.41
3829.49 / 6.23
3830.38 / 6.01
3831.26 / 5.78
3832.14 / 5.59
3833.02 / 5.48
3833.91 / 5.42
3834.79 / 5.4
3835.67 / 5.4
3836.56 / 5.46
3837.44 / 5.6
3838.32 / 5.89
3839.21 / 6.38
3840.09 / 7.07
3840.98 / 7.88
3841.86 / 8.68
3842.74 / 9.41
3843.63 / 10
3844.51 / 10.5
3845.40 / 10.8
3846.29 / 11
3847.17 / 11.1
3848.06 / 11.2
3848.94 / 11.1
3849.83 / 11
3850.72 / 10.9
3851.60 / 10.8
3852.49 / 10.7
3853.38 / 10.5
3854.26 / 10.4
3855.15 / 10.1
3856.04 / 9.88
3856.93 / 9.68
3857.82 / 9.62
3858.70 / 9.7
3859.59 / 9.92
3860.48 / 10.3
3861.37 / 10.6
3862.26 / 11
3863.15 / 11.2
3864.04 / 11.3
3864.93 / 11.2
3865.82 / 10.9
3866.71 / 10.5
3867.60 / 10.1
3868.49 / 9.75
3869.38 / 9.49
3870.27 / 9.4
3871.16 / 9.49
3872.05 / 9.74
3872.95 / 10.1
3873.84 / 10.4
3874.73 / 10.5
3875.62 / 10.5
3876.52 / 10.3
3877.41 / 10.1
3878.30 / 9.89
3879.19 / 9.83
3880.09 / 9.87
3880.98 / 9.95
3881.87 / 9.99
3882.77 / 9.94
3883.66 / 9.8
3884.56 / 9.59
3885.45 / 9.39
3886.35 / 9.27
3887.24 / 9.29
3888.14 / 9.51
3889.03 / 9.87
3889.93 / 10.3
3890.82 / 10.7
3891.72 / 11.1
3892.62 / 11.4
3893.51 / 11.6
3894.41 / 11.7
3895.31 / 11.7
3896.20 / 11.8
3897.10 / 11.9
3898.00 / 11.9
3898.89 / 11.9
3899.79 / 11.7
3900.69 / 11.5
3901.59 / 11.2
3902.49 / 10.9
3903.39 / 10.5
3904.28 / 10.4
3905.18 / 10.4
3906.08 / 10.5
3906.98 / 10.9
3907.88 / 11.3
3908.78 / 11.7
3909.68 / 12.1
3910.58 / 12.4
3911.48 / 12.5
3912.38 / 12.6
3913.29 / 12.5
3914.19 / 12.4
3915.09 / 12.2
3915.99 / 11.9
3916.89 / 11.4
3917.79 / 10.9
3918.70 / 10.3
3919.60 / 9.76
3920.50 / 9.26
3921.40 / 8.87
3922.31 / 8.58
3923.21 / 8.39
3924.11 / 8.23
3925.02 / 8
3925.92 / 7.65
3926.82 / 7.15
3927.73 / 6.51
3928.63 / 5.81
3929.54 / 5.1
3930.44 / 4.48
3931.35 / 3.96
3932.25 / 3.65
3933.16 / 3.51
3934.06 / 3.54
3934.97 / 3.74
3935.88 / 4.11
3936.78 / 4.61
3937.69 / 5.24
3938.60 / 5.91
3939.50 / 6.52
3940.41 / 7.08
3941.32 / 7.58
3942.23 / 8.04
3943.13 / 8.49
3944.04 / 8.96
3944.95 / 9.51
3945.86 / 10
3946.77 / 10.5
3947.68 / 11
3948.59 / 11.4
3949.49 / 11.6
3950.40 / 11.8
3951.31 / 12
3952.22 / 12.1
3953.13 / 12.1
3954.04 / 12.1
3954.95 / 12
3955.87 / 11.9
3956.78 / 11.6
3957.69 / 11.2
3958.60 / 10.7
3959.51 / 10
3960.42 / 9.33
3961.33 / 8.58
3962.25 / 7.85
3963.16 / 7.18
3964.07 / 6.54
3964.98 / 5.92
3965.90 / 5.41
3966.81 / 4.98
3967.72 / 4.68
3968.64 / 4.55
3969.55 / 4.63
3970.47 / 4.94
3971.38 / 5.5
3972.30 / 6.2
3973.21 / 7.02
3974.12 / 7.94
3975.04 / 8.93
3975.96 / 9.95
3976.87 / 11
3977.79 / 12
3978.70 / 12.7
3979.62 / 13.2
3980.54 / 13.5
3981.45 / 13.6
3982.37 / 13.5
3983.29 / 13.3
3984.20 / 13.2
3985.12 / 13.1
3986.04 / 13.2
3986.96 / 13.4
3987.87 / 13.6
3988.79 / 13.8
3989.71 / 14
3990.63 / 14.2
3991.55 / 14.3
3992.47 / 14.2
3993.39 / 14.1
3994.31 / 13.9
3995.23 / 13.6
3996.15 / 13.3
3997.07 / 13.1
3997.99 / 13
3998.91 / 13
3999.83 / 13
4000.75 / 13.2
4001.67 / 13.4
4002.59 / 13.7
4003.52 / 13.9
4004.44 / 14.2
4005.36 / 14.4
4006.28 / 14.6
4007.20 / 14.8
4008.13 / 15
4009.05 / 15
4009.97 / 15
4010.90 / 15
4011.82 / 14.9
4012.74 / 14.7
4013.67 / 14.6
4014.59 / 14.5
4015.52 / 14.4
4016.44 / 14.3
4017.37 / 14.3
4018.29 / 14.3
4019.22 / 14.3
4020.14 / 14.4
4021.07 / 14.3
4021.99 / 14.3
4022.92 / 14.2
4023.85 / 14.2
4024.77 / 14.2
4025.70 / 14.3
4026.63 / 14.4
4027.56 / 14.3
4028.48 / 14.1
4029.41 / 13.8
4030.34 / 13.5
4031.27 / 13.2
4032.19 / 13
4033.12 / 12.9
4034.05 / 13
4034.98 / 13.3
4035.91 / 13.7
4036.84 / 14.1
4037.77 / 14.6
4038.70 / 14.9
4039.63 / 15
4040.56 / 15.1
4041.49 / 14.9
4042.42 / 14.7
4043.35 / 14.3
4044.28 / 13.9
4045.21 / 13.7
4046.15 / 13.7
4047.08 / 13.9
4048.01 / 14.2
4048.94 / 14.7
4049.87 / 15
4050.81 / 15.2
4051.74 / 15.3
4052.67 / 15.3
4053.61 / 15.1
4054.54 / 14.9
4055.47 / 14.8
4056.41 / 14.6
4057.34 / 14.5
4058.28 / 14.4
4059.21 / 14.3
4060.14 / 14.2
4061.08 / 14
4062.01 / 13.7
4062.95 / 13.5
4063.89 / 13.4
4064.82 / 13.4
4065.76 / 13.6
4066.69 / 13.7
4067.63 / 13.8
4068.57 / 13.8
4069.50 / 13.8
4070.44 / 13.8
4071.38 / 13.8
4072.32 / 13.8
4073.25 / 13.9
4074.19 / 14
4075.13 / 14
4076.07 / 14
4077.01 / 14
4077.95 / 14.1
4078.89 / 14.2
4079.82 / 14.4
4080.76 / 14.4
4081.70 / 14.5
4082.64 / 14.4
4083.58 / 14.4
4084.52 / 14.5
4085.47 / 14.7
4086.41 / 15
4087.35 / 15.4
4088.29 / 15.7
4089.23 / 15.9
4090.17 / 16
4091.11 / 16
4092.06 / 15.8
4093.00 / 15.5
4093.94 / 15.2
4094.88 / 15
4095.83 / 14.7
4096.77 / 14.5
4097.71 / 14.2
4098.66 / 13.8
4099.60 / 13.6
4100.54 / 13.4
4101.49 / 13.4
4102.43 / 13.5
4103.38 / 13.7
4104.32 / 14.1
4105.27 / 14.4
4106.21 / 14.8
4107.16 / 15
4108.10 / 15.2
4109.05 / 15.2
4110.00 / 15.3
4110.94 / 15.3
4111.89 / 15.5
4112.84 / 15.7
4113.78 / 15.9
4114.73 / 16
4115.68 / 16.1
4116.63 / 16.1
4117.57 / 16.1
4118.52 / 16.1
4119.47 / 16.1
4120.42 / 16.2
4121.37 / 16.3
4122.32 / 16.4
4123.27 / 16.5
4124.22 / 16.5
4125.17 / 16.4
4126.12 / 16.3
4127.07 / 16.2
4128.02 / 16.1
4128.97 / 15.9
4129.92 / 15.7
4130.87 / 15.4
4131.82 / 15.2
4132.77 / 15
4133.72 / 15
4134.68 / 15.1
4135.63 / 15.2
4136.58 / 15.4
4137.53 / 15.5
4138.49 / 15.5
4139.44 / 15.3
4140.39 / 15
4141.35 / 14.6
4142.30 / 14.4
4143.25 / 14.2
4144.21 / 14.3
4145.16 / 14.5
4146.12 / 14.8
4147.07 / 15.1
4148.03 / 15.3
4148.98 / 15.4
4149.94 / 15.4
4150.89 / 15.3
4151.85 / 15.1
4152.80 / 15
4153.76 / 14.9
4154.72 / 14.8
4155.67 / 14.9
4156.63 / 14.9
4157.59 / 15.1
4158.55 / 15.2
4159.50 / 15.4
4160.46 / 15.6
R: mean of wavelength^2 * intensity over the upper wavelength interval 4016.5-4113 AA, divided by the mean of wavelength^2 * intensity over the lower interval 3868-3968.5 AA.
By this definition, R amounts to 1.64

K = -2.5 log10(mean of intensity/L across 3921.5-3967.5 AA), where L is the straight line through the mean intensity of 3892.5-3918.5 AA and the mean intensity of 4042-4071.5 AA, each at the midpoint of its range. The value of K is 0.46 mag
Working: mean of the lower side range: 11.6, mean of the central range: 8.04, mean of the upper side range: 14.2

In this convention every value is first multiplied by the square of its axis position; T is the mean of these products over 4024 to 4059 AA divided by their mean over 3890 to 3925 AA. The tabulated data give 1.39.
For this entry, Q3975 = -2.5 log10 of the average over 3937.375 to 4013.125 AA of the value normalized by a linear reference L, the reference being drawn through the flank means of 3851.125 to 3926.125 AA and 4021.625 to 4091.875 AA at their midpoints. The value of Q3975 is 0.13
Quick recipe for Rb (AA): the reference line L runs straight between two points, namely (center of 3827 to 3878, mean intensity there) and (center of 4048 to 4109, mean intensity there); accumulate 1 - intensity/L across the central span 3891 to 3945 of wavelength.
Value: 7.2 AA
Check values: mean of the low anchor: 9.12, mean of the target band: 9.15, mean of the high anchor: 14.4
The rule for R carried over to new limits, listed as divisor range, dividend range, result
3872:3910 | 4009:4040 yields 1.43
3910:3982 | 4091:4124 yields 1.88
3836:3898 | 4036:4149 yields 1.66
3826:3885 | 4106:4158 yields 1.93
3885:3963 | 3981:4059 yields 1.55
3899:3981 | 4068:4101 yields 1.74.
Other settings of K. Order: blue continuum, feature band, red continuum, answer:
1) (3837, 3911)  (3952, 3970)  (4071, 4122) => 0.36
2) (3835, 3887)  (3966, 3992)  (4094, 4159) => 0.17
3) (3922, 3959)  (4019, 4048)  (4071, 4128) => -0.16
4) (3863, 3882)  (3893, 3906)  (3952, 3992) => -0.12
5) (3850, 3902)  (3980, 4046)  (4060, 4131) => -0.06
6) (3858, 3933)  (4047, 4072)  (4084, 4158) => -0.04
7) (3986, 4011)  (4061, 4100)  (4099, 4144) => 0.03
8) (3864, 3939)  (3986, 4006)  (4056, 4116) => -0.13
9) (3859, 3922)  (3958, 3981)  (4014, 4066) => 0.47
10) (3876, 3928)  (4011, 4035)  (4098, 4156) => -0.09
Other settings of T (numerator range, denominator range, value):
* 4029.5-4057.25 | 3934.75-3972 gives 1.79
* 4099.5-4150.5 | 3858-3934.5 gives 1.73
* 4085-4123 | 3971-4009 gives 1.26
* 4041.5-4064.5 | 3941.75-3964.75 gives 1.48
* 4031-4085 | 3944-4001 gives 1.37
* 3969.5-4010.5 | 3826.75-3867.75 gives 1.51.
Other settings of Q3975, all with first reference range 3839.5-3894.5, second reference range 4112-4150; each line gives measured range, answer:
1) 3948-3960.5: 0.04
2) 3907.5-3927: 0.07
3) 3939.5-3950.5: 0.24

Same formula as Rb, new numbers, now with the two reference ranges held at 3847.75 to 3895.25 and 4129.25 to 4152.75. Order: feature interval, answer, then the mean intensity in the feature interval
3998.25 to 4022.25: -2.9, 14.3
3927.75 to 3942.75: 8.1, 5.24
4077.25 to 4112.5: -1.1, 14.7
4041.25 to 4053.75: -1.0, 14.5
